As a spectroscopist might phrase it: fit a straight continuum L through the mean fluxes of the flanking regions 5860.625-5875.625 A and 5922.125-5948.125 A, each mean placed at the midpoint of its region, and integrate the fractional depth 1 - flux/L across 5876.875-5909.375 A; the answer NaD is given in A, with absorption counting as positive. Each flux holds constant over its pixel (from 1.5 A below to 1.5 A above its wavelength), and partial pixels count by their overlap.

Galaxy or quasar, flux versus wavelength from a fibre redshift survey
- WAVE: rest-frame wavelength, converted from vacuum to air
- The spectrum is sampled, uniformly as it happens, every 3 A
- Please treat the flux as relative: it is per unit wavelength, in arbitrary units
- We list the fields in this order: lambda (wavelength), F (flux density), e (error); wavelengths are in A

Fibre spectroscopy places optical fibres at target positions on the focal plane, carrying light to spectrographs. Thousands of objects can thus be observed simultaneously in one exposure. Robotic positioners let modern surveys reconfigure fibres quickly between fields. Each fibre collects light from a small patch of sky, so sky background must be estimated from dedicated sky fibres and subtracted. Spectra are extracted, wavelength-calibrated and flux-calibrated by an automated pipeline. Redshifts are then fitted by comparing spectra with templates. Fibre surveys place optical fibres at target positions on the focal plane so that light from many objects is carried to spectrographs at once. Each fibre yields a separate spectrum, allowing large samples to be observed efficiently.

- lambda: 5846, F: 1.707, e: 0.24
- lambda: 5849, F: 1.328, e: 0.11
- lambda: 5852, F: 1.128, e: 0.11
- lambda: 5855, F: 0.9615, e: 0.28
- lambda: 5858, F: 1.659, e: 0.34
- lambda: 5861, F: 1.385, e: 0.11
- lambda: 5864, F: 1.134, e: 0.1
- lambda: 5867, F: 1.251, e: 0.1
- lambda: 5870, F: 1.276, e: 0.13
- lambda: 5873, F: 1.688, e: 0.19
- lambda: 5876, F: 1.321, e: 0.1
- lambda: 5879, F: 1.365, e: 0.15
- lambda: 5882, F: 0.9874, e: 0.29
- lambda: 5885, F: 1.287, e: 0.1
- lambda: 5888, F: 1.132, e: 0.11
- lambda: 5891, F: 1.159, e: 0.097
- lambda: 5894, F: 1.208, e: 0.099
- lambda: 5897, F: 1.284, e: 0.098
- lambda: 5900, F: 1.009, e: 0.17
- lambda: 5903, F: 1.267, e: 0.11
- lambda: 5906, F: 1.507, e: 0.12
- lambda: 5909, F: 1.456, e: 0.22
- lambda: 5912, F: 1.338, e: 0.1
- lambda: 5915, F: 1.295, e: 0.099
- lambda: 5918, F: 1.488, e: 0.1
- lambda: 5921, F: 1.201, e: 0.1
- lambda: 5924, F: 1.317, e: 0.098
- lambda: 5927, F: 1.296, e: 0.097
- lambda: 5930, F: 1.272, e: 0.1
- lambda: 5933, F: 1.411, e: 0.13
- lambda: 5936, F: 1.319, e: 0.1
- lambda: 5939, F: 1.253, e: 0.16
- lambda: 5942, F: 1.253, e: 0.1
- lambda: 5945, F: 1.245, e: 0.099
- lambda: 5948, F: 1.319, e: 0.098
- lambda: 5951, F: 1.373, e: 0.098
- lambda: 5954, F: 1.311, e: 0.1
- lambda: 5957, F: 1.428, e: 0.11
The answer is 2.17 A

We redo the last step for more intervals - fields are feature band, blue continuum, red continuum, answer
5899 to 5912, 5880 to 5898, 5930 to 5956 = -1.1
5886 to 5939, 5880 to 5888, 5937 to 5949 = -3.6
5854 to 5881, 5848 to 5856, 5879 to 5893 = -4.4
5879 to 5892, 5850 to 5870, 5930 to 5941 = 1.1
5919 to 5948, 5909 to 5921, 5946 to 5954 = 1.2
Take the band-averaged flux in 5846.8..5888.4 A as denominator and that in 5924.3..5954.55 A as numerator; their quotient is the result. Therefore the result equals 1.0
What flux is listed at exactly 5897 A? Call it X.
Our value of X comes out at 1.284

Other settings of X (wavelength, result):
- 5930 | 1.272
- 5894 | 1.208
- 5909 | 1.456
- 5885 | 1.287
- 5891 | 1.159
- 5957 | 1.428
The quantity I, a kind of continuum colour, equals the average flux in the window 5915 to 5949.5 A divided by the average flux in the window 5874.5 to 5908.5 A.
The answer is 1.06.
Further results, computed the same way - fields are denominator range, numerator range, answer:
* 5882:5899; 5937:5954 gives 1.09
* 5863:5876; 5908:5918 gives 1.03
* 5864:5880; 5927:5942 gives 0.96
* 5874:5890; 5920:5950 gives 1.05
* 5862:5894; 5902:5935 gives 1.07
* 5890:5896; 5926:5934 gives 1.11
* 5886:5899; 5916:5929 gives 1.11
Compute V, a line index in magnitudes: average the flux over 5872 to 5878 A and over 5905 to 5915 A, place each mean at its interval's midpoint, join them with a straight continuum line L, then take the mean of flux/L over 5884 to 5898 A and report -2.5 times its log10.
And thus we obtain 0.19 mag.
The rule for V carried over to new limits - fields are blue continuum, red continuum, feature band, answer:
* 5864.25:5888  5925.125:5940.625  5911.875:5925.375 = -0.02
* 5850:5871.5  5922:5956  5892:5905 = 0.07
